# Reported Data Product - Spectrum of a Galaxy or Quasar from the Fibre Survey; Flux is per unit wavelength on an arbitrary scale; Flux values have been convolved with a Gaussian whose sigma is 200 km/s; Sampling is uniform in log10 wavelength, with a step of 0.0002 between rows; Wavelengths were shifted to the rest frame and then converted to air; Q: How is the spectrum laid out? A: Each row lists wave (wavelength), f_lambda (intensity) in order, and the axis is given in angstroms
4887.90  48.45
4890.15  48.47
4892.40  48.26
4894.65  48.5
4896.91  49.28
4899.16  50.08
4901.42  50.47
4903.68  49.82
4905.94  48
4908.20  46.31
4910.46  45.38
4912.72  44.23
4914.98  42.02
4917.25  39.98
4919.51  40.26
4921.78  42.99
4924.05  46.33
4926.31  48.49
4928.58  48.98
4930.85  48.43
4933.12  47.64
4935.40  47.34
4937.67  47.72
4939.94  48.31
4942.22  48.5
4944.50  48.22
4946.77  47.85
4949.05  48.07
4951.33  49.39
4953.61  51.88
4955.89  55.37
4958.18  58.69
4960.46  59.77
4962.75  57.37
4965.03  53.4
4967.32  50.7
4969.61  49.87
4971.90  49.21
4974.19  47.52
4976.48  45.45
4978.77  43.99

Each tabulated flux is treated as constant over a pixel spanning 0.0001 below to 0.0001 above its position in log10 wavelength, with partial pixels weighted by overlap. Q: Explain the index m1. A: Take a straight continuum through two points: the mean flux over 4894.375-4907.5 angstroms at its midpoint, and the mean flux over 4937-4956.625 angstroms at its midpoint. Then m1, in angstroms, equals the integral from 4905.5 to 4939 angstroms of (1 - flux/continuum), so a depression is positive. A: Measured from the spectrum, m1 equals 2.6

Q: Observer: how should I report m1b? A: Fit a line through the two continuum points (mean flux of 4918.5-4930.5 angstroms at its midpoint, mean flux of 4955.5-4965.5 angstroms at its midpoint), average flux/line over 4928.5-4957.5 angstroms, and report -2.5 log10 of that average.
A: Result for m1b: 0.051 mag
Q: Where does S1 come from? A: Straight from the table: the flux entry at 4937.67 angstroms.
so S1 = 47.72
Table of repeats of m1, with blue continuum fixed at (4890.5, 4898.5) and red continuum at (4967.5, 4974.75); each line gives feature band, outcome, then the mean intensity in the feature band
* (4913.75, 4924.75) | 1.5 angstroms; 42.2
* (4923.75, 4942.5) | 0.4 angstroms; 48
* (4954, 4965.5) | -1.8 angstroms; 56.8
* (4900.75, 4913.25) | 0.4 angstroms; 47.4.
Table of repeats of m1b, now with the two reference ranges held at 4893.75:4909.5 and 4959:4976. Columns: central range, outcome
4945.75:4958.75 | 0.00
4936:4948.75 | 0.06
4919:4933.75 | 0.09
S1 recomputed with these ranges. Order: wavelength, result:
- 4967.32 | 50.7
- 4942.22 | 48.5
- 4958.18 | 58.69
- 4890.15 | 48.47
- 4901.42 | 50.47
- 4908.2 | 46.31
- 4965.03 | 53.4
